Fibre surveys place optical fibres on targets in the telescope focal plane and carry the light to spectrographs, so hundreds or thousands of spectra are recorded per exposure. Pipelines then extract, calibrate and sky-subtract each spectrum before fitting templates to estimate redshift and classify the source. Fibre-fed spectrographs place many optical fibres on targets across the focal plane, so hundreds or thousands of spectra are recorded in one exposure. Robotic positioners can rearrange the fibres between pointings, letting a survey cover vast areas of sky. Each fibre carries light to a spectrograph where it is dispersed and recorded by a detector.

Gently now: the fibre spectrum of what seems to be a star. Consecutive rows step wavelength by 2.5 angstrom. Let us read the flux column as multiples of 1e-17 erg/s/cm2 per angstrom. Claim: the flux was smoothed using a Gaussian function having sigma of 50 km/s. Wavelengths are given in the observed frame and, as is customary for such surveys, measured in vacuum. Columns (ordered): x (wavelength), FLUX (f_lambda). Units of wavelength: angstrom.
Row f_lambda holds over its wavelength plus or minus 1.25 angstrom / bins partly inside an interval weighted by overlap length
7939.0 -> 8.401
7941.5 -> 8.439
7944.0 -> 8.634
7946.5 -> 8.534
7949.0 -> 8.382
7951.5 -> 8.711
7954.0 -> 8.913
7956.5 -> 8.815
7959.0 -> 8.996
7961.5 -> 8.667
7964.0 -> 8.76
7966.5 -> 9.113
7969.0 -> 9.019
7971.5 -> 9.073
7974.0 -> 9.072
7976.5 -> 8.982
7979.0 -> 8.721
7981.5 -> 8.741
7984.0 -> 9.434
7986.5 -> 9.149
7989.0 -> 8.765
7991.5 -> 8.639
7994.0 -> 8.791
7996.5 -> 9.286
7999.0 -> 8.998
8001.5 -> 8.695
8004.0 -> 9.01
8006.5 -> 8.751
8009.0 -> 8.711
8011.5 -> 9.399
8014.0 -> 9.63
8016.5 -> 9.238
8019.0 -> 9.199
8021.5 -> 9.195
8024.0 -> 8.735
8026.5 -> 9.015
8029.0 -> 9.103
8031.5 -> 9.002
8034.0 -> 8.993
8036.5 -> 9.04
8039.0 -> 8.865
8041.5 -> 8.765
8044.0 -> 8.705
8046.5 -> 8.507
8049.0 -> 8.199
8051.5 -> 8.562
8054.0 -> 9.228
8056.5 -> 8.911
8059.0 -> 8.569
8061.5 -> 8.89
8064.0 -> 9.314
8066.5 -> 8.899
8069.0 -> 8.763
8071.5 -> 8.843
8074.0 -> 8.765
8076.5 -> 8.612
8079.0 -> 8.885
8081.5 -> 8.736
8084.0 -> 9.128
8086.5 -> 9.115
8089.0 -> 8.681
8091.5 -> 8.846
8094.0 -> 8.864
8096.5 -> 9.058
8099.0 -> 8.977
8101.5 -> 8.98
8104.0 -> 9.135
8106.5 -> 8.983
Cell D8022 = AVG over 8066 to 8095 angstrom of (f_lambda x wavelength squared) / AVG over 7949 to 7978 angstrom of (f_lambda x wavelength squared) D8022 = 1.02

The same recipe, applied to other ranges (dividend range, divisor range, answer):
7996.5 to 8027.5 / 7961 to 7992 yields 1.02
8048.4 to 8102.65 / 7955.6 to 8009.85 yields 1.02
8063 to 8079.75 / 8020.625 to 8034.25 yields 1.00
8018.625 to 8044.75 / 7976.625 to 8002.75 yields 1.01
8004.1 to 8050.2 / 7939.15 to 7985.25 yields 1.03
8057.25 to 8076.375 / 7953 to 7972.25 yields 1.02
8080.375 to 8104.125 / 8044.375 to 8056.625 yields 1.04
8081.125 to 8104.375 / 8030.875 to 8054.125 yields 1.03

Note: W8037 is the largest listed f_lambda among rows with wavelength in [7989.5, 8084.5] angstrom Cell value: 9.63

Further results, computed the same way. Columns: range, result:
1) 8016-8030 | 9.238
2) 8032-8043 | 9.04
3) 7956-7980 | 9.113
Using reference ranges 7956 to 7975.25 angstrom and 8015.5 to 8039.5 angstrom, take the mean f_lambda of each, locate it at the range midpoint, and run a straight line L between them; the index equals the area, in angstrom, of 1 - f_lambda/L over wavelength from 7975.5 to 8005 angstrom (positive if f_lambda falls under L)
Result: 0.2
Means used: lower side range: 8.94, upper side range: 9.04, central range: 8.93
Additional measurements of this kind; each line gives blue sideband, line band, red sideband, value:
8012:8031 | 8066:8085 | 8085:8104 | 0.4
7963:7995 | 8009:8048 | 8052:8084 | -0.5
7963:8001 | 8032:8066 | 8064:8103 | 0.4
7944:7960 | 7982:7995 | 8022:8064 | -0.3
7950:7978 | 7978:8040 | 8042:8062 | -1.5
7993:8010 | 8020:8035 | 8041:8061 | -0.4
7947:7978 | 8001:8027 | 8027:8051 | -0.7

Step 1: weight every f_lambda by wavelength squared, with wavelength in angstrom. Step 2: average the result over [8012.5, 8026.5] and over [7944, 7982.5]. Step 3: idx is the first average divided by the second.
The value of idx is 1.06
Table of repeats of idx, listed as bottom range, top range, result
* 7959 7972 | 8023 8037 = 1.02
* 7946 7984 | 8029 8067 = 1.02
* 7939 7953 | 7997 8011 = 1.06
